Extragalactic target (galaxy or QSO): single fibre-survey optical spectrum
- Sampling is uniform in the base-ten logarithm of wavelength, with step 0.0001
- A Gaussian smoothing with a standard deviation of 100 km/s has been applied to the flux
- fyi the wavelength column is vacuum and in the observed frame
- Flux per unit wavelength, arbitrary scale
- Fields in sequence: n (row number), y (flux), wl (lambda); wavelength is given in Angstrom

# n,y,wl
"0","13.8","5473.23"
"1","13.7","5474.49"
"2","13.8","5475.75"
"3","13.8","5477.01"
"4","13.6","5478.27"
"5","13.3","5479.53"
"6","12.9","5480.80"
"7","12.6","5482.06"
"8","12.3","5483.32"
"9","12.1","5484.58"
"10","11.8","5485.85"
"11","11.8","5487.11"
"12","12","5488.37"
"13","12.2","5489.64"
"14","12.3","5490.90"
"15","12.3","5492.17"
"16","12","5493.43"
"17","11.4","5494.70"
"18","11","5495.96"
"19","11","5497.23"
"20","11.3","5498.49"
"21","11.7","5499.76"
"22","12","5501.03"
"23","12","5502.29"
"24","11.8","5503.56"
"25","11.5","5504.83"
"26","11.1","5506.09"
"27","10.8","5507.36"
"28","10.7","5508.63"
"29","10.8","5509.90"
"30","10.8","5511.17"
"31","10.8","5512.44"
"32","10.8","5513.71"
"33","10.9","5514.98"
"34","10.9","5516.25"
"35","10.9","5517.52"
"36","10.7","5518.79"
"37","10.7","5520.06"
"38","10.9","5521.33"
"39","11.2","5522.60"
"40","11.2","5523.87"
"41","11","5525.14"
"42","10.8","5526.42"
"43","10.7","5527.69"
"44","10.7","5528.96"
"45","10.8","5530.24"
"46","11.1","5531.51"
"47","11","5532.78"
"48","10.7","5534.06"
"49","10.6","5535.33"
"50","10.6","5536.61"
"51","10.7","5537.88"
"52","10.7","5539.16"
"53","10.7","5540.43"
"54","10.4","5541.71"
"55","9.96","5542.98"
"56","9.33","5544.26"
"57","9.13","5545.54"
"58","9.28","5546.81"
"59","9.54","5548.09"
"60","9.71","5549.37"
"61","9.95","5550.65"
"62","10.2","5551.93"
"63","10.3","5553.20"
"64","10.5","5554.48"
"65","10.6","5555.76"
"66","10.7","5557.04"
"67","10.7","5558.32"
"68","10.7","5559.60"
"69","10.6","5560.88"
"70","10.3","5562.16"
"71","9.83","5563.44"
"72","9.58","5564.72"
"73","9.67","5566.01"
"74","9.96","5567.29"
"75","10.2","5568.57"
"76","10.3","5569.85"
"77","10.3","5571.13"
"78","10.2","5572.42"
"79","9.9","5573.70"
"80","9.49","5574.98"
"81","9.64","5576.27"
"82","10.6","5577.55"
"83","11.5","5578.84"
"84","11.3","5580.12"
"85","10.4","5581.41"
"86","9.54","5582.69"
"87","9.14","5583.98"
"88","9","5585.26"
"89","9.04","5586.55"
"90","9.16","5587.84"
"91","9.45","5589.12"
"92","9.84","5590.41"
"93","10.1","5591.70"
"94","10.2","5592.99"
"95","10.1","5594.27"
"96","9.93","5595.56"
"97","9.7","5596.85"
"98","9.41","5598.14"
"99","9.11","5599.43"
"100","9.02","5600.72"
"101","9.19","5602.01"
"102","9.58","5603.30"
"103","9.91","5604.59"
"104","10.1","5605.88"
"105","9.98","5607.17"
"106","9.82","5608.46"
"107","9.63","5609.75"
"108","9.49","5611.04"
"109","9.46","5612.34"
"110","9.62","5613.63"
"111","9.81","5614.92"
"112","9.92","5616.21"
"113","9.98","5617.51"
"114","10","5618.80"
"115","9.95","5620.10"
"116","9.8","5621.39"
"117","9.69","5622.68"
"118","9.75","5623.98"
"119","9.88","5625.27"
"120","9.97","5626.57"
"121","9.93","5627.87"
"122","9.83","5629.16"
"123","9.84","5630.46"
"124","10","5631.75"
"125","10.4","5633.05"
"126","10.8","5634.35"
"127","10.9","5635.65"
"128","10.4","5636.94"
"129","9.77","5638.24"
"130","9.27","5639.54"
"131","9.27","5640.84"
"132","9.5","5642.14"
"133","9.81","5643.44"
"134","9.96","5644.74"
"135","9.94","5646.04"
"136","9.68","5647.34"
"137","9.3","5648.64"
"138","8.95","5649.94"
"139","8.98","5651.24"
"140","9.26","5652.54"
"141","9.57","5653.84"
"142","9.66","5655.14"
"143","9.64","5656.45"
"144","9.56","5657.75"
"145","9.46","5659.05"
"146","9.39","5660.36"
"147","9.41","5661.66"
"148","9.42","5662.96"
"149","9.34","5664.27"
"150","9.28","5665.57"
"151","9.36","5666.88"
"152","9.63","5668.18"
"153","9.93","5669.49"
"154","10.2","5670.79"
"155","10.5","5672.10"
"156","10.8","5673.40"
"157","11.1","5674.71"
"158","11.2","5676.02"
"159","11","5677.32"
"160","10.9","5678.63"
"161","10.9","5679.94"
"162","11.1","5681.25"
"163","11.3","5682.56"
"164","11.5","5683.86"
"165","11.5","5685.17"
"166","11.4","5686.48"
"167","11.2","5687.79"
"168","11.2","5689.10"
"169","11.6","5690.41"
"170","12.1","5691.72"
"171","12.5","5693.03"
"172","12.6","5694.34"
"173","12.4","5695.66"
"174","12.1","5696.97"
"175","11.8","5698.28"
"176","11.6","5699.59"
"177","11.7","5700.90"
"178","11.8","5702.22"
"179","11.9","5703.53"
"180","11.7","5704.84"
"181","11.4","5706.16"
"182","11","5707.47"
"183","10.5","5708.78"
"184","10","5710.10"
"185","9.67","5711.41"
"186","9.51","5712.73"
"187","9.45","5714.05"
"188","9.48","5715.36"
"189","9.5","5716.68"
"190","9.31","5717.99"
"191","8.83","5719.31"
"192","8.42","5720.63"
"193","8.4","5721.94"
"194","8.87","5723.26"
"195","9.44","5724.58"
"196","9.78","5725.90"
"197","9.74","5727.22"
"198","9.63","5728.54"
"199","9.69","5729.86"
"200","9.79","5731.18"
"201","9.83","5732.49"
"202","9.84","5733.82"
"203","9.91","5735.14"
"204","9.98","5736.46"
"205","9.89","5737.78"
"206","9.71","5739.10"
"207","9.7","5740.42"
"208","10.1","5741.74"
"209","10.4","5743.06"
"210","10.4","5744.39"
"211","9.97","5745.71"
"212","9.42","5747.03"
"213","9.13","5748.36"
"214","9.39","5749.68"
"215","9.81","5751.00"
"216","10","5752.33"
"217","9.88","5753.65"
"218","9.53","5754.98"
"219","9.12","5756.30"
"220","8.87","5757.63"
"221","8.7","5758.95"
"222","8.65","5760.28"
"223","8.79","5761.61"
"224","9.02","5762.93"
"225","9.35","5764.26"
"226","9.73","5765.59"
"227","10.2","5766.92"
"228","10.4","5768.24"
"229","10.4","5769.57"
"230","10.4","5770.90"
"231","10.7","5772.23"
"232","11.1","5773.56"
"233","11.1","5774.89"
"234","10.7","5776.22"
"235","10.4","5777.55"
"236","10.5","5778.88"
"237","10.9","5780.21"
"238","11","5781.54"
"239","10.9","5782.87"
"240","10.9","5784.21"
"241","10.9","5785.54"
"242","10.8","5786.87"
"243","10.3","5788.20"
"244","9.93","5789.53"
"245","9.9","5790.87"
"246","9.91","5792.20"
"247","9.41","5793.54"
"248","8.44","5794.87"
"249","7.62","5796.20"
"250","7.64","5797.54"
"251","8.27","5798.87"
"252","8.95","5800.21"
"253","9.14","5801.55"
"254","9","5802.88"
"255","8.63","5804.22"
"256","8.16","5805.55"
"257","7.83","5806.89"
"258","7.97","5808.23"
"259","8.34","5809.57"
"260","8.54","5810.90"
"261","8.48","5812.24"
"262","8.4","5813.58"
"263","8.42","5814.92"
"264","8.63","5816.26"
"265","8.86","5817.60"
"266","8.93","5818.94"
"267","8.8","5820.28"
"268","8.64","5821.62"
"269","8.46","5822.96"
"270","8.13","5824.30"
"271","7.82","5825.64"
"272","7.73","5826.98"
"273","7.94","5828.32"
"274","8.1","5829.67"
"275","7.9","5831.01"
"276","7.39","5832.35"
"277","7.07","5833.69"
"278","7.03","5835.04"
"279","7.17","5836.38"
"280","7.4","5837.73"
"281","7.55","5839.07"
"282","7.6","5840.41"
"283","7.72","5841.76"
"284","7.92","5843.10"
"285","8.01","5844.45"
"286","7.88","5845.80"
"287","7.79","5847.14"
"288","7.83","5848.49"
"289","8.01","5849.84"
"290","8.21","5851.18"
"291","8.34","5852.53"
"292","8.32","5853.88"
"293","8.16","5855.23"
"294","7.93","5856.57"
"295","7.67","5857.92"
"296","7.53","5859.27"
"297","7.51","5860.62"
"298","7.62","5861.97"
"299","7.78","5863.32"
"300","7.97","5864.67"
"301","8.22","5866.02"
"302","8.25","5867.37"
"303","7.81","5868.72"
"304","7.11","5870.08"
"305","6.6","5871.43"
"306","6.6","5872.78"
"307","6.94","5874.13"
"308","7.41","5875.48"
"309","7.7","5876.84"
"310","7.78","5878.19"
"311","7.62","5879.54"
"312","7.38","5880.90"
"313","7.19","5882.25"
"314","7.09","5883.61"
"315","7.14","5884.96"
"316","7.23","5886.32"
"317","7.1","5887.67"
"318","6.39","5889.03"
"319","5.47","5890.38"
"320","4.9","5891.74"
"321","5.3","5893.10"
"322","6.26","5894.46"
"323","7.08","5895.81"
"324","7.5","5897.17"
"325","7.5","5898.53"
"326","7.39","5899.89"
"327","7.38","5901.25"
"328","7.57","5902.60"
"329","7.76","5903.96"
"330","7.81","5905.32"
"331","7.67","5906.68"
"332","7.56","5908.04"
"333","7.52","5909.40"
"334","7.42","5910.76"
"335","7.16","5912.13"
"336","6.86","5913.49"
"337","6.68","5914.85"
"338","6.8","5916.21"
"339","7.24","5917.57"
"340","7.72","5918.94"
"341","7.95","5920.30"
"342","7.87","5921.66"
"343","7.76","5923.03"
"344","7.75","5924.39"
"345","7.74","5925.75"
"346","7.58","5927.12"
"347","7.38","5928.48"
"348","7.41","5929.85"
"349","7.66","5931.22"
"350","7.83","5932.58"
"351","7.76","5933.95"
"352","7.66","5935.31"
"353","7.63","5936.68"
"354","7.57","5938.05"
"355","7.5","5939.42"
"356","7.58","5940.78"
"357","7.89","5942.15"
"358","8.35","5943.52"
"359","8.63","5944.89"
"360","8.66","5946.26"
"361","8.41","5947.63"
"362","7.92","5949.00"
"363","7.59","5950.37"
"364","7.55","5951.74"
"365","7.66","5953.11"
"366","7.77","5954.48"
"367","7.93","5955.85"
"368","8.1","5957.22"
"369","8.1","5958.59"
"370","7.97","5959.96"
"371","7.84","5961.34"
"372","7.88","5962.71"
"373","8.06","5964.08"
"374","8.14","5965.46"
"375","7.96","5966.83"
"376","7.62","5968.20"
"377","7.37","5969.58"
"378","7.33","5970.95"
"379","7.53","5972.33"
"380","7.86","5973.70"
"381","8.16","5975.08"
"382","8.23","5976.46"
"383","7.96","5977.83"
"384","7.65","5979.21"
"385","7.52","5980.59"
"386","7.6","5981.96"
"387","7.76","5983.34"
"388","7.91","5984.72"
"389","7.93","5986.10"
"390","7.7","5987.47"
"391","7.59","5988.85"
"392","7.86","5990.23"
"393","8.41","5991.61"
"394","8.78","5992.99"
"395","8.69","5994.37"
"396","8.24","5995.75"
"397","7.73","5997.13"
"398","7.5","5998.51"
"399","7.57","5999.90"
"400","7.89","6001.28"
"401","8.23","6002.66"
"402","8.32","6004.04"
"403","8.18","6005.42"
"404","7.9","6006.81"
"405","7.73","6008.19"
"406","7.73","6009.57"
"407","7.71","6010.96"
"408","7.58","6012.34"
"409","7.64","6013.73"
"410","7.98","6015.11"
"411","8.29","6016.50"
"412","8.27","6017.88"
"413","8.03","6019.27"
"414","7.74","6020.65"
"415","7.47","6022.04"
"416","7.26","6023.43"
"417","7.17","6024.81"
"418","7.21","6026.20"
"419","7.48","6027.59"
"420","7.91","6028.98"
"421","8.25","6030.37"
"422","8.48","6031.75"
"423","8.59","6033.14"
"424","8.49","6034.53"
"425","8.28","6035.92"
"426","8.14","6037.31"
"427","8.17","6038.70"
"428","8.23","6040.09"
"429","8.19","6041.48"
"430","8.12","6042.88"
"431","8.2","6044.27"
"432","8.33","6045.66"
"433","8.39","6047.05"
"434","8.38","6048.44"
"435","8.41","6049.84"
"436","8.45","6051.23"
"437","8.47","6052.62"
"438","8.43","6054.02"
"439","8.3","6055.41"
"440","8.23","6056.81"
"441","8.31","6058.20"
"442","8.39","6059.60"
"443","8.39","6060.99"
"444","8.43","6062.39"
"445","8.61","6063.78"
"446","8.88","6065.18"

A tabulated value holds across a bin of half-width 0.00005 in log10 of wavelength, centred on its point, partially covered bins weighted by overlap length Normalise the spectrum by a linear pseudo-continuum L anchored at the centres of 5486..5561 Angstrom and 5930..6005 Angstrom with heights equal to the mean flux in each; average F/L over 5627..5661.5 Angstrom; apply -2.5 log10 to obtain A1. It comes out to 0.04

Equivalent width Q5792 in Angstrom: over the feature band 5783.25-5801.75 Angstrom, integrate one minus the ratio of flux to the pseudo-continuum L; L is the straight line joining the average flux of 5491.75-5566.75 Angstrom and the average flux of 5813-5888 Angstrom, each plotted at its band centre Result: -2.6 Angstrom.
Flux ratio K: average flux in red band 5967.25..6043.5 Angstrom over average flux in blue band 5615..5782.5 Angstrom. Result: 0.8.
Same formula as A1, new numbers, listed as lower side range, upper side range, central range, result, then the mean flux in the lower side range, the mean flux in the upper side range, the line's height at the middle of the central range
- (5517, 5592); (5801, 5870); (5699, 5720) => -0.157 mag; 10.3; 8.04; 9.04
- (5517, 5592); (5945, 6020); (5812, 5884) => 0.111 mag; 10.3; 7.92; 8.66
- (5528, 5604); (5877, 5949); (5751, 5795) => -0.185 mag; 10.1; 7.39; 8.47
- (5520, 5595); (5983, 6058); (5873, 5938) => 0.181 mag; 10.2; 8.04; 8.59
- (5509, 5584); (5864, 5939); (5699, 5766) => -0.118 mag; 10.4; 7.3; 8.79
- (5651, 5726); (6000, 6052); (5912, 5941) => 0.164 mag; 10.4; 8.02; 8.73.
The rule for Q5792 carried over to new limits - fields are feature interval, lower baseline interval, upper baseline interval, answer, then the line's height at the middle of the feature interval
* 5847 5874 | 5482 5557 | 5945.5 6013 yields 2.9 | 8.69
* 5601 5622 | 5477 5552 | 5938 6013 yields 1.4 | 10.5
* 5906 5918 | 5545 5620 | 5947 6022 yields 1.5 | 8.26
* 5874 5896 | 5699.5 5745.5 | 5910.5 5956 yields 3.7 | 8.21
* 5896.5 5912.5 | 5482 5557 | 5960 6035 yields 1.8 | 8.48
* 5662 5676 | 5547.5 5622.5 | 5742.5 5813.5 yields -0.3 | 9.77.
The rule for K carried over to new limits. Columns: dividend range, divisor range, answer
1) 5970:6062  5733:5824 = 0.84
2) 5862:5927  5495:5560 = 0.68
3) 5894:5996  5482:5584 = 0.72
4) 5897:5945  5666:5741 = 0.72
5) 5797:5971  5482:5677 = 0.75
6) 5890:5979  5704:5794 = 0.76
